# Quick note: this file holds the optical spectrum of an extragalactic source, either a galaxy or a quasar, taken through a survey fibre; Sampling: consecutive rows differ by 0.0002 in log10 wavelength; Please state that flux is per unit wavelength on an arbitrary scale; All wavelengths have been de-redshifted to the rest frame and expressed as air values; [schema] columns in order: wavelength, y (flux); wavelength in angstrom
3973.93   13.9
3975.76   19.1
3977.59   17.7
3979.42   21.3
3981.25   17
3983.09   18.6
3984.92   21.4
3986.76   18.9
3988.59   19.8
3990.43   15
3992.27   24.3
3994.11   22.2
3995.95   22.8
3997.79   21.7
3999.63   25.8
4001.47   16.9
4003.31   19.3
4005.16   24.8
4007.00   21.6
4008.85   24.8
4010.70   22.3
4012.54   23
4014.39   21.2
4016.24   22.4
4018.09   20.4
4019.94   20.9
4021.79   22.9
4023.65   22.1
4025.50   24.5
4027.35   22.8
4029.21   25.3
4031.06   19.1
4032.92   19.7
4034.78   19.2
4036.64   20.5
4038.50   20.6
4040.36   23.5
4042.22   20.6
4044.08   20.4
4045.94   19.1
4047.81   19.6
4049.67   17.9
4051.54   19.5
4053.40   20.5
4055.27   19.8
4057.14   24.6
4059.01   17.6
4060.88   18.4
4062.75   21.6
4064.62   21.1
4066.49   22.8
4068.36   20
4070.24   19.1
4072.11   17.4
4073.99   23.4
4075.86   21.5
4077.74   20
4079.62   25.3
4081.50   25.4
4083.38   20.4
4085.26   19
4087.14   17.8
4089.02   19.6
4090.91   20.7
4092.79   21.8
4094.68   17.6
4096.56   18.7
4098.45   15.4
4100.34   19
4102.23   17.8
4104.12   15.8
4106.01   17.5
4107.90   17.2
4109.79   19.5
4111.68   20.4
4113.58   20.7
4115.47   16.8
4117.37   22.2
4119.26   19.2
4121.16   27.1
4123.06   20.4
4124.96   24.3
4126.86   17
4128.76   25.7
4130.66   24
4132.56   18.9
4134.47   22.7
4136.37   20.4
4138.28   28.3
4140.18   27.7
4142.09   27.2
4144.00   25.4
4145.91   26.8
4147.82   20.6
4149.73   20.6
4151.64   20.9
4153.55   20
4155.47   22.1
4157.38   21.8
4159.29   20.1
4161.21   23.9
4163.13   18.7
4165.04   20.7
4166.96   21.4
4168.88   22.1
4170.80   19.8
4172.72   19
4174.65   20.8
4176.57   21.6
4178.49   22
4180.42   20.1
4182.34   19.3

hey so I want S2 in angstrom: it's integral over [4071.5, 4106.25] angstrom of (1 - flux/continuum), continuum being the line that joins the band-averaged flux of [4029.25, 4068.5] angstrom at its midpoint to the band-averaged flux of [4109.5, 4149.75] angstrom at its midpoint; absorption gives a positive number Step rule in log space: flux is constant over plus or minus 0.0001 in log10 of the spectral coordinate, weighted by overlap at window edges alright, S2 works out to 2.8 angstrom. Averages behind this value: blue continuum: 20.4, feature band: 19.7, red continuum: 22.6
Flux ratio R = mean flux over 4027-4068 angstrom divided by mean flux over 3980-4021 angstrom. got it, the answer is 1.0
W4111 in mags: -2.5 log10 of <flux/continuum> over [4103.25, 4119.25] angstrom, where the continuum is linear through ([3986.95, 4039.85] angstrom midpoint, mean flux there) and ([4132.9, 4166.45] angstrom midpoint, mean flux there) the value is 0.19 mag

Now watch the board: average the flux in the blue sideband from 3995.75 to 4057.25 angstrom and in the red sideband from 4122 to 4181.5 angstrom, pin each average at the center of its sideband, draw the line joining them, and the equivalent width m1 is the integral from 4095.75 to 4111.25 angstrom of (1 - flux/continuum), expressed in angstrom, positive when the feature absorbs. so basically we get 2.9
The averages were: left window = 21.4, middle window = 17.7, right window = 22.1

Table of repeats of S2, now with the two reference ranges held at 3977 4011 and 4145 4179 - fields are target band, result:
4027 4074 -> 1.2 angstrom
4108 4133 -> 0.0 angstrom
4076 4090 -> 0.0 angstrom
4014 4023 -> -0.3 angstrom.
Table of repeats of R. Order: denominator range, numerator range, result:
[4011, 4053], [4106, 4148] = 1.05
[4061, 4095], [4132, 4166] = 1.09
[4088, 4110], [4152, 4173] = 1.14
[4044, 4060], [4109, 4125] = 1.06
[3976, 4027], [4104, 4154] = 1.03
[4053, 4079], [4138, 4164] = 1.12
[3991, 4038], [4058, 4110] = 0.90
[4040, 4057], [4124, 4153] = 1.15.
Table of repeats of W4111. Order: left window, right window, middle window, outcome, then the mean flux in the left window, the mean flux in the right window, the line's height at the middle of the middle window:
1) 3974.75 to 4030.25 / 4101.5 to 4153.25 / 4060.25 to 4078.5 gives 0.05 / 21.4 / 21.7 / 21.5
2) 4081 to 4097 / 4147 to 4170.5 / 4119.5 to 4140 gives -0.12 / 20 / 21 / 20.6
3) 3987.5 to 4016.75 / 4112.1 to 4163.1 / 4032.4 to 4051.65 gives 0.10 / 21.7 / 22.4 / 21.9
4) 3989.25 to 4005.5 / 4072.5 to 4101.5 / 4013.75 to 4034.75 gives -0.04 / 21.3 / 20.3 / 21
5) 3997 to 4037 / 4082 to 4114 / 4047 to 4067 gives 0.01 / 21.9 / 18.8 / 20.4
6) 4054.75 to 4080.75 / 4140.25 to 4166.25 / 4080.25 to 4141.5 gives 0.05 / 21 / 22.4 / 21.7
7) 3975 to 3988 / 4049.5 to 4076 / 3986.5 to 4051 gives -0.08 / 19.2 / 20.4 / 19.7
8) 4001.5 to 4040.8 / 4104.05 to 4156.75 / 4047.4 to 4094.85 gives 0.07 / 21.8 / 21.9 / 21.8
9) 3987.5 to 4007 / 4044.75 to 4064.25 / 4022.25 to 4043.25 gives -0.06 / 21.3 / 19.9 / 20.4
